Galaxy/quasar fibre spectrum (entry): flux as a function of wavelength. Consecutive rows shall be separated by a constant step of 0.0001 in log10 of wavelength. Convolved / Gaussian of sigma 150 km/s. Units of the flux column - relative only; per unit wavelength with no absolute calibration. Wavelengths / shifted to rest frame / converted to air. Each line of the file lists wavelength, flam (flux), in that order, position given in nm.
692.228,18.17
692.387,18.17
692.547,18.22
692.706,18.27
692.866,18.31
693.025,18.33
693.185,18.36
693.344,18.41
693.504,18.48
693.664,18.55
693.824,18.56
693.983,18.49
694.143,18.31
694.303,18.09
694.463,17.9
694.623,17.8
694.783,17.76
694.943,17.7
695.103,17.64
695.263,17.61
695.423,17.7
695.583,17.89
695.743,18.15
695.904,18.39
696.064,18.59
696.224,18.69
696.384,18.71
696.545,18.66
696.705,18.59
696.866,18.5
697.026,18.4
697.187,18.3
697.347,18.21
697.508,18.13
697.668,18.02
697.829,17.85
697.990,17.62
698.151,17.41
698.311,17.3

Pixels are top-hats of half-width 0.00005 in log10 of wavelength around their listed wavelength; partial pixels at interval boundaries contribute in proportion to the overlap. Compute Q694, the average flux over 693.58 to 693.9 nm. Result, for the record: 18.5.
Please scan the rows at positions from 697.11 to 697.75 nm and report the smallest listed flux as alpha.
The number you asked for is 18.02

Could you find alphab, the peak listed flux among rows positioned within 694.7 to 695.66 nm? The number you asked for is 17.89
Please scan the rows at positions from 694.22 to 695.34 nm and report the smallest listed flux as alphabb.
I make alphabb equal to 17.61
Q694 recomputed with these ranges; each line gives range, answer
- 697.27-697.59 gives 18.2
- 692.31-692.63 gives 18.2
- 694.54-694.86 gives 17.8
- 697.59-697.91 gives 17.9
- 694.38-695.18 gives 17.8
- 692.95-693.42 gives 18.4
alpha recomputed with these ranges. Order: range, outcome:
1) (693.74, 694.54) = 17.9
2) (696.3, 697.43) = 18.21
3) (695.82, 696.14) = 18.39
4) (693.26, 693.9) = 18.41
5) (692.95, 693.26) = 18.33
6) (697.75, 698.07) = 17.62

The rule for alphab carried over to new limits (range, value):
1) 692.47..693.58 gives 18.48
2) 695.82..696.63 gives 18.71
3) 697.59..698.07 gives 18.02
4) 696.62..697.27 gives 18.59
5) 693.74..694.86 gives 18.56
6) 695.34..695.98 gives 18.39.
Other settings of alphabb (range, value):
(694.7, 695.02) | 17.7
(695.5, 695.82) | 17.89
